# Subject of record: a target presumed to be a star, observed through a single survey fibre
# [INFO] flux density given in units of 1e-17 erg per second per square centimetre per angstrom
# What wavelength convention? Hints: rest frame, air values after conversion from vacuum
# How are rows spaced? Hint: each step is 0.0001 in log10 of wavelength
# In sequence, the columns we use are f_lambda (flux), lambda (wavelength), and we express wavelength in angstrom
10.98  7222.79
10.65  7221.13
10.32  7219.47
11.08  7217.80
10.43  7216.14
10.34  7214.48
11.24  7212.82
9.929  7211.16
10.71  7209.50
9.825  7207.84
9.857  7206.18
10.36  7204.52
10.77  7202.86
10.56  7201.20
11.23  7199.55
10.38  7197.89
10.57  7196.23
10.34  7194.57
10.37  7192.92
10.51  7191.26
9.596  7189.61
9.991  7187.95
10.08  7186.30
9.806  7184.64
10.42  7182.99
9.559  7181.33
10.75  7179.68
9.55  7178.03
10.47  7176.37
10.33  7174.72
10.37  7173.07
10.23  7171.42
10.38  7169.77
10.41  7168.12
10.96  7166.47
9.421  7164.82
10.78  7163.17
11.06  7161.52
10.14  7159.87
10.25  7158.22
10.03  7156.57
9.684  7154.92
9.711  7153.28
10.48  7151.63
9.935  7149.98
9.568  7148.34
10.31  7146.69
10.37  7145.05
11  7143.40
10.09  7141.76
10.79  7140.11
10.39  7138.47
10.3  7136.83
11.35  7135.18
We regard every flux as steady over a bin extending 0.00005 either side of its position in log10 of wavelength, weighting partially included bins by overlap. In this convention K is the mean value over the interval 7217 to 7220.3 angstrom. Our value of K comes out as 10.7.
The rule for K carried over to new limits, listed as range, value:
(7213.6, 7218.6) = 10.6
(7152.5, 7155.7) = 9.72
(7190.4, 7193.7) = 10.4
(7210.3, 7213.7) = 10.6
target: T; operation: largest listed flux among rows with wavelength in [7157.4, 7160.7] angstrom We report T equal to 10.25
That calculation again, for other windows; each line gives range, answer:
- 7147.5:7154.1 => 10.48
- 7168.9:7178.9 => 10.47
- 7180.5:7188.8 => 10.42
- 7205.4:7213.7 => 11.24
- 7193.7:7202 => 11.23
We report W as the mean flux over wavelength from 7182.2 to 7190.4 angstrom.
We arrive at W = 9.98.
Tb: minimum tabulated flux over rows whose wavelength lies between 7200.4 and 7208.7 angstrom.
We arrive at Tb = 9.825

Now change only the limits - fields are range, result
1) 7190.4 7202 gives 10.34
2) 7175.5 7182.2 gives 9.55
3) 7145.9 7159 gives 9.568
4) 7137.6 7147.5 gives 10.09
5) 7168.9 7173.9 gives 10.23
